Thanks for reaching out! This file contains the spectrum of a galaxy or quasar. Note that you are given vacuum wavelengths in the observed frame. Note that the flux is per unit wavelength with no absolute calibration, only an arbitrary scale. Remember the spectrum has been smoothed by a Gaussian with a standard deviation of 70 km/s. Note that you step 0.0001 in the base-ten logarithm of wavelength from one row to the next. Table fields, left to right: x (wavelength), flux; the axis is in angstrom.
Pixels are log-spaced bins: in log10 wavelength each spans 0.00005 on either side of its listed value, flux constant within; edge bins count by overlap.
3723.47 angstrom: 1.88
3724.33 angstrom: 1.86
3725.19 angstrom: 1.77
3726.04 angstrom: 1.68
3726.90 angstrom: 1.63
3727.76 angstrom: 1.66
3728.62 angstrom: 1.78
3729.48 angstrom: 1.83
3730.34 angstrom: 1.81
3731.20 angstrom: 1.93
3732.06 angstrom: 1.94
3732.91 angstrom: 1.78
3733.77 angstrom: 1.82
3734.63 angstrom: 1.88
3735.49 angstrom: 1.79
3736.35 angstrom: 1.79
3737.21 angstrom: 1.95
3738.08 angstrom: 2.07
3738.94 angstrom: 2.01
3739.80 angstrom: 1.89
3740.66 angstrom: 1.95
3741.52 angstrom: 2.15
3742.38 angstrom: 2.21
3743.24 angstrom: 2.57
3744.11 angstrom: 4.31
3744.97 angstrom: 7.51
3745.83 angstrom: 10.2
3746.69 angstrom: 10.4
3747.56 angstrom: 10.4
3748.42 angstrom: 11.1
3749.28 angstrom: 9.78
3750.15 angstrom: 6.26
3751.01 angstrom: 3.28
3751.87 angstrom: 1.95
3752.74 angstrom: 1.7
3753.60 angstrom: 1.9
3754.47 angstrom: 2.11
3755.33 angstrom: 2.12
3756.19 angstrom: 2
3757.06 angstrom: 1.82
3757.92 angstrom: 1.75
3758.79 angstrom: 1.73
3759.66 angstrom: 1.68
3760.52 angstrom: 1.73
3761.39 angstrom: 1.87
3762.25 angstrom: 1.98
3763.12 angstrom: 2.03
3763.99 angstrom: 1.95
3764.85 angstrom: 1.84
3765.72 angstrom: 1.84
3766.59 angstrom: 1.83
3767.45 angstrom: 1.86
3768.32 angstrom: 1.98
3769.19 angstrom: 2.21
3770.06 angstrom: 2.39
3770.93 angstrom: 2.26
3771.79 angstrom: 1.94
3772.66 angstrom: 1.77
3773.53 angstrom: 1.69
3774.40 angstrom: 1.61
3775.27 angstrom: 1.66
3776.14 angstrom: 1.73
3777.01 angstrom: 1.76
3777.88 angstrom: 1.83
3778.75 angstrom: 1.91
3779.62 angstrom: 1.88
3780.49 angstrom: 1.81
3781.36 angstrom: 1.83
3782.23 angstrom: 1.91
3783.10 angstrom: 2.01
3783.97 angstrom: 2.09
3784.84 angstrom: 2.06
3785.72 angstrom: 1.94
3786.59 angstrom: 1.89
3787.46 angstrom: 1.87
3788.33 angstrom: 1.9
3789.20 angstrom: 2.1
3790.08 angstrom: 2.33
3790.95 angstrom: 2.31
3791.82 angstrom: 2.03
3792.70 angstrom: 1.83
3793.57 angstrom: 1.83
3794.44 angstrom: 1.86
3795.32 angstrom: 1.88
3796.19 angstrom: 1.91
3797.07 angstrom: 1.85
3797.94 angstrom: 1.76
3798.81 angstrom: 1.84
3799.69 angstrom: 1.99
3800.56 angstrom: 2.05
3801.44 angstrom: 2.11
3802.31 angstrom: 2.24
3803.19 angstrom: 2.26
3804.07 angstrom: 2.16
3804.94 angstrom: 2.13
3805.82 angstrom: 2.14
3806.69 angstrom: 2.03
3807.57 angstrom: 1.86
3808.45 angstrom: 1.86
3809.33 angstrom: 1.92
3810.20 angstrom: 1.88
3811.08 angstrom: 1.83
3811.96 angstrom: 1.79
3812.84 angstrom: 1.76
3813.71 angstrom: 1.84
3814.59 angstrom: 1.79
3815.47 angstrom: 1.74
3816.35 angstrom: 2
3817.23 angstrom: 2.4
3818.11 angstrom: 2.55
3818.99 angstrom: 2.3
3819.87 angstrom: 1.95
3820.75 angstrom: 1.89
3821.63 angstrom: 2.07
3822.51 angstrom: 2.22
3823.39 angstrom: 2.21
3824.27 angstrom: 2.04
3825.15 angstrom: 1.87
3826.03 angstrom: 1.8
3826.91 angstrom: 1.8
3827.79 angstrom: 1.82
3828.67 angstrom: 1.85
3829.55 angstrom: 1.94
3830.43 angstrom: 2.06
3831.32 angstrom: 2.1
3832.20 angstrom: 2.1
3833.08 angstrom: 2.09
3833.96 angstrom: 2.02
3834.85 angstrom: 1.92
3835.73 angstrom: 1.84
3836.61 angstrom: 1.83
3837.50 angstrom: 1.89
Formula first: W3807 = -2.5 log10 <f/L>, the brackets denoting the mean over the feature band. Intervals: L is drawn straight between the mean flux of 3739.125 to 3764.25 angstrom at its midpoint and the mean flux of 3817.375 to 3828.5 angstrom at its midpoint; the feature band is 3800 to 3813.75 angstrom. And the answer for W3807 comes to 0.23 mag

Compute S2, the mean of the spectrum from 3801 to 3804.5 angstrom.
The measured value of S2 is 2.19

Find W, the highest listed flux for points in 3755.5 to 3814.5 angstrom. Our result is 2.39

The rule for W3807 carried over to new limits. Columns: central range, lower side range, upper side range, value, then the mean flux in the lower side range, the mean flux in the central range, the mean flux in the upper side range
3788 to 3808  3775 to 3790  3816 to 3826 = -0.01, 1.91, 2.02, 2.12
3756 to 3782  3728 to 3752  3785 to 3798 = 0.44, 3.95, 1.87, 1.96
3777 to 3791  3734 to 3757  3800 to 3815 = 0.37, 4.07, 1.96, 1.98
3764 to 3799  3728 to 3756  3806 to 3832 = 0.40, 3.67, 1.92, 1.97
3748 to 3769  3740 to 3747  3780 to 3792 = 0.40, 4.97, 2.82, 2.01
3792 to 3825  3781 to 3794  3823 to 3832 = -0.01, 2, 1.99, 1.95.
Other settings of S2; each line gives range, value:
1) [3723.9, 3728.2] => 1.72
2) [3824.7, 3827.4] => 1.83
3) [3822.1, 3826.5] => 2.03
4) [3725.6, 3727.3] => 1.66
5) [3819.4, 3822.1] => 1.98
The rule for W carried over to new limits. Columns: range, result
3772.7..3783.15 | 2.01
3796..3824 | 2.55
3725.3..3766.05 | 11.1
